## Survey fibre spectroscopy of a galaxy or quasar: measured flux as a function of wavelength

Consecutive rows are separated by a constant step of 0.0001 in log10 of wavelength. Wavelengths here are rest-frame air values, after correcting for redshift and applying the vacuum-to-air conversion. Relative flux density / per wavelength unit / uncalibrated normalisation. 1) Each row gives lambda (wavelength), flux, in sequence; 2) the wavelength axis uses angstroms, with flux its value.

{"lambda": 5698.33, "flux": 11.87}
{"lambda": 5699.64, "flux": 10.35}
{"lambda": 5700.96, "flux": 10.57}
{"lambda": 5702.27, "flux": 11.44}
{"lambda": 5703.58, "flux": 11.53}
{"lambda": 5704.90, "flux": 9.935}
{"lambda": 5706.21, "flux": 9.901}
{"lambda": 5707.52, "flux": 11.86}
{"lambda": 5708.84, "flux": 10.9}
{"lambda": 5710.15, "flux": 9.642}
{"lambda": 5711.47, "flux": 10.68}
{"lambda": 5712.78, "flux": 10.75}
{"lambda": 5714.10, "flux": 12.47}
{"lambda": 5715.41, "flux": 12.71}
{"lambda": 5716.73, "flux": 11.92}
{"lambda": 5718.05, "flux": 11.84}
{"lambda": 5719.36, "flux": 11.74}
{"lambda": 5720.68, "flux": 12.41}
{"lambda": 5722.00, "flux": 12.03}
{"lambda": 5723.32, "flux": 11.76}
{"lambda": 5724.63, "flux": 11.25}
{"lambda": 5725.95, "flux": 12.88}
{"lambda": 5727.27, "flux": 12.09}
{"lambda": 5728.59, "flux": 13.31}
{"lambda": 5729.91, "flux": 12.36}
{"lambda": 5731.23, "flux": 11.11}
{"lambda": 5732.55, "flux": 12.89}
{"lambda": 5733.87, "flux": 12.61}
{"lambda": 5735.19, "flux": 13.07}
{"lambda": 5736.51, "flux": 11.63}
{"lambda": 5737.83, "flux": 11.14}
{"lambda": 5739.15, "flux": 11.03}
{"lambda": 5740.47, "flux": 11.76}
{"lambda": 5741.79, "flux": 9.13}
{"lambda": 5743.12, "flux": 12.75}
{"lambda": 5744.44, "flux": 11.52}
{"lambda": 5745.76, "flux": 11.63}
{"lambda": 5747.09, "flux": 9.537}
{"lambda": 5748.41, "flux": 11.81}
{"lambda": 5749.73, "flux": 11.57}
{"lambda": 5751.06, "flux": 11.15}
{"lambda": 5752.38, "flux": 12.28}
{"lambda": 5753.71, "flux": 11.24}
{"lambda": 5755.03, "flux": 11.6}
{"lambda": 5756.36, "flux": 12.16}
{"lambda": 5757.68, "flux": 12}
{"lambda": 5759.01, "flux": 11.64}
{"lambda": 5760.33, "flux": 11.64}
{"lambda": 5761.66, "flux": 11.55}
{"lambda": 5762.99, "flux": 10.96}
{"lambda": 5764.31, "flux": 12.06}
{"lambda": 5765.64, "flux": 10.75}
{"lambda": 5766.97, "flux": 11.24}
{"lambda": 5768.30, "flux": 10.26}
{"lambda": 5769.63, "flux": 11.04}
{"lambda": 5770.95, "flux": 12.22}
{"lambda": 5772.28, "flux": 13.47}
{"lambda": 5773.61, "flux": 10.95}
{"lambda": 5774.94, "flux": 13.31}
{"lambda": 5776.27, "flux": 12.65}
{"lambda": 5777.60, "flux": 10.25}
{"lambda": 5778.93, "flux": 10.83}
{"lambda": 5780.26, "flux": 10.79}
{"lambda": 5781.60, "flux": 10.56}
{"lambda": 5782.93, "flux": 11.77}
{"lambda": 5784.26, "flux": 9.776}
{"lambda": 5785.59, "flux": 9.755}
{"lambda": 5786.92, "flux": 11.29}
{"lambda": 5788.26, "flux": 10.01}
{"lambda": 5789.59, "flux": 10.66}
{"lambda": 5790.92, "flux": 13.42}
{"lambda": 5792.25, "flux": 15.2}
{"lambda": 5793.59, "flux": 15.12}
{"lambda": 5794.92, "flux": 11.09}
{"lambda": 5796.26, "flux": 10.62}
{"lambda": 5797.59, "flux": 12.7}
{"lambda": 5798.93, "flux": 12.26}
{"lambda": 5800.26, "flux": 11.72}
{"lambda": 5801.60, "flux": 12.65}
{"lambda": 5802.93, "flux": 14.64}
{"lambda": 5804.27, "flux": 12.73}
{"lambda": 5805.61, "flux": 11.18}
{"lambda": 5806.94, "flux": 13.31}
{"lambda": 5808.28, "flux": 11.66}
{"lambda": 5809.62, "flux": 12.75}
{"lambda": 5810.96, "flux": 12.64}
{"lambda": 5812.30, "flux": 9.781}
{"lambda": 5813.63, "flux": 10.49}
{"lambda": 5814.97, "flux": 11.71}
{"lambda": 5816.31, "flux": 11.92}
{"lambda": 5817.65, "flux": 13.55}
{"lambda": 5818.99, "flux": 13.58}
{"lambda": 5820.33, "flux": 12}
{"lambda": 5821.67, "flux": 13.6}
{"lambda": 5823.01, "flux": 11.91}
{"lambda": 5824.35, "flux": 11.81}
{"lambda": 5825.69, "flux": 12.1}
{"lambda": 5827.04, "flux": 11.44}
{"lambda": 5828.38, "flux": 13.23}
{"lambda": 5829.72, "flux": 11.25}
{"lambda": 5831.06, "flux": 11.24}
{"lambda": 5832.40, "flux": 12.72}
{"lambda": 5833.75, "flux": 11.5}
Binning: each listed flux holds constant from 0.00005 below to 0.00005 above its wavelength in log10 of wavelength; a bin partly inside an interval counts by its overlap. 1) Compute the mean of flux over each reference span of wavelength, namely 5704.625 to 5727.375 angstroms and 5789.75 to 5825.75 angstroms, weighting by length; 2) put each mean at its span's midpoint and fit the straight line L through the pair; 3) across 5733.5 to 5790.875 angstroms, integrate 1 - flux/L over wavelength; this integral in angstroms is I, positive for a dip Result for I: 2.76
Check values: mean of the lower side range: 11.5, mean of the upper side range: 12.4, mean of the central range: 11.4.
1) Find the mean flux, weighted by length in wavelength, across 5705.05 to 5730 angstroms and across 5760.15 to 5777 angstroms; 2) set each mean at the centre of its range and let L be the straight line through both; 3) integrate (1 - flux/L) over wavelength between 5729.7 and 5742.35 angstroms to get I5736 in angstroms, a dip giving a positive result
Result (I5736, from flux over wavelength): 0.0 angstroms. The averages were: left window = 11.7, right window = 11.7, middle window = 11.7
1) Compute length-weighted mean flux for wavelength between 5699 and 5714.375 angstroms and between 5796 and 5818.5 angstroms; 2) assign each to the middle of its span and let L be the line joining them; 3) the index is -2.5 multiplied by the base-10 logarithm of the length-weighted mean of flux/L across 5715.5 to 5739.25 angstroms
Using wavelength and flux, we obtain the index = -0.10 mag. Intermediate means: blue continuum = 10.8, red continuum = 12.2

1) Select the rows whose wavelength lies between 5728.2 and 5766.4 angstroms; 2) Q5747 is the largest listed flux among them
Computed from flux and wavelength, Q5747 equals 13.31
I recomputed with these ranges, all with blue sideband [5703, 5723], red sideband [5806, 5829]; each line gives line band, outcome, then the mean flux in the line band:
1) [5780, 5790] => 1.14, 10.6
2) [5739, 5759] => 0.37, 11.4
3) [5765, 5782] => 0.60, 11.4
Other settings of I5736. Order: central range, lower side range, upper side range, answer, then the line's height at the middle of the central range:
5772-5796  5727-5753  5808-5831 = 0.5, 11.9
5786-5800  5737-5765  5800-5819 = -0.2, 12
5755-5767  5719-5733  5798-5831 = 0.6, 12.2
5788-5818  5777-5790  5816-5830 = -2.1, 11.5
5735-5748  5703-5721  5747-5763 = 0.2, 11.5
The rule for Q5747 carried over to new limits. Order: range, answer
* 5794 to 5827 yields 14.64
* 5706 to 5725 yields 12.71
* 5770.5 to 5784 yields 13.47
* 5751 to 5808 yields 15.2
